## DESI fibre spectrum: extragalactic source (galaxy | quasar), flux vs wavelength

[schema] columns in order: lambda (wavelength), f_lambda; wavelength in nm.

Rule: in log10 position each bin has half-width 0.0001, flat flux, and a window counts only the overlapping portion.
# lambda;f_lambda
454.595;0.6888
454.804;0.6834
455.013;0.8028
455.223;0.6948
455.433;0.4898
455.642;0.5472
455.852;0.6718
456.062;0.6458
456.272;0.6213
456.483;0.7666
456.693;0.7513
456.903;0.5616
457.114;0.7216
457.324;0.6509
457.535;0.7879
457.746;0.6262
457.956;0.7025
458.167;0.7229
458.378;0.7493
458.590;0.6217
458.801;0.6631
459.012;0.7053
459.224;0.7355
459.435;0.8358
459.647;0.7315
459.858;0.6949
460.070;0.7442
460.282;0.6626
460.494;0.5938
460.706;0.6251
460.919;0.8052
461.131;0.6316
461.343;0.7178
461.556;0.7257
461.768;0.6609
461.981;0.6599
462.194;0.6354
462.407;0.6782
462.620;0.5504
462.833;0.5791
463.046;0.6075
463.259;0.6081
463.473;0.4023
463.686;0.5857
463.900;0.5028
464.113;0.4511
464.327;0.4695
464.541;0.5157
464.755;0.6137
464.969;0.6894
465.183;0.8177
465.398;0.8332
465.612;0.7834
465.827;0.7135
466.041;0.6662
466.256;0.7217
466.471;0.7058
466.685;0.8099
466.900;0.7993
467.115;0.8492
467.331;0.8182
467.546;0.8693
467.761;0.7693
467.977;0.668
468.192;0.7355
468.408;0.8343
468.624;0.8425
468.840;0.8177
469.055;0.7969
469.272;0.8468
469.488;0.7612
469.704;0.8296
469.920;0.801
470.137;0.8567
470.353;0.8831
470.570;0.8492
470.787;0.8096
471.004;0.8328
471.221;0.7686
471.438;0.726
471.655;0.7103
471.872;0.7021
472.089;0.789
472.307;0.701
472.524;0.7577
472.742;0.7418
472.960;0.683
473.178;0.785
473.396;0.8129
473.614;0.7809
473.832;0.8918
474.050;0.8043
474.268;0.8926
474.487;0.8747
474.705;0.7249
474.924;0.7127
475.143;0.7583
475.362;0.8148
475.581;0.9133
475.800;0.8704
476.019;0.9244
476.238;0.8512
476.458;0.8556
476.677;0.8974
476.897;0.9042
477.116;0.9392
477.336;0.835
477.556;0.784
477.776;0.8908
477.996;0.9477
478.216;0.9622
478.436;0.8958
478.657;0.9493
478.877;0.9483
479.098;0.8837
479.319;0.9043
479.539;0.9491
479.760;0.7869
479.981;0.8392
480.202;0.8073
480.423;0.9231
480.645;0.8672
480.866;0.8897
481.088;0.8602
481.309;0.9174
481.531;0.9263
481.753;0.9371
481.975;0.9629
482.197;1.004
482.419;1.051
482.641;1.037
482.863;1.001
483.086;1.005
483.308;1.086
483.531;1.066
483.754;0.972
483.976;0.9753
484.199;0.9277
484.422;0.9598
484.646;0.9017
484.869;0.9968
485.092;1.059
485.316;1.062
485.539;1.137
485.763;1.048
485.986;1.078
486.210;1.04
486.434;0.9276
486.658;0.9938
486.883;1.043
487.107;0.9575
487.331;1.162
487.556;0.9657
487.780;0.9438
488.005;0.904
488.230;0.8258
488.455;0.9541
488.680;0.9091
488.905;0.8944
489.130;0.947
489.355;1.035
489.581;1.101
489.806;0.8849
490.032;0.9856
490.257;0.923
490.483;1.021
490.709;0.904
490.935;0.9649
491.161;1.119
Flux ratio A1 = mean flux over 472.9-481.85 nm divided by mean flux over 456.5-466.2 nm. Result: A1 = 1.3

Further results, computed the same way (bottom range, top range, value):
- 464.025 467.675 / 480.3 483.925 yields 1.35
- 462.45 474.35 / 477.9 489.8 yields 1.31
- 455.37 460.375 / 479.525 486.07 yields 1.41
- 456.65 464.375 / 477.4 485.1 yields 1.43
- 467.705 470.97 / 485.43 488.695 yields 1.23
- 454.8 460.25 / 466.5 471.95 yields 1.16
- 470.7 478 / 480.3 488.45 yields 1.21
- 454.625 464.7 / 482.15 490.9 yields 1.52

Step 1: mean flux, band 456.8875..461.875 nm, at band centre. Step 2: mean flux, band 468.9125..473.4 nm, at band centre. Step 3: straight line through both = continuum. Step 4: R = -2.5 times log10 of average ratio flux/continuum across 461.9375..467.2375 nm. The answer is 0.13 mag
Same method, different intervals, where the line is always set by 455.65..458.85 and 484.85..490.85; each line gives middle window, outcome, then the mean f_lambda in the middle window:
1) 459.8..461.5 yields 0.05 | 0.685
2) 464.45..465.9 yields 0.07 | 0.711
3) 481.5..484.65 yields -0.06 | 0.992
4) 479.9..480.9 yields 0.06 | 0.864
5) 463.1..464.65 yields 0.42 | 0.509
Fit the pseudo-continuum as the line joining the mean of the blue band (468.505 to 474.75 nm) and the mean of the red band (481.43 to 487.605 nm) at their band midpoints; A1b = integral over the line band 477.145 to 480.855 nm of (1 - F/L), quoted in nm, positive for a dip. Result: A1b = 0.13 nm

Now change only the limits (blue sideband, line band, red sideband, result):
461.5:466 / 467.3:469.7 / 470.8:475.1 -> -0.33 nm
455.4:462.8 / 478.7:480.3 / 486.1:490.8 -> 0.00 nm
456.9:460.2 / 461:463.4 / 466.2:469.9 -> 0.33 nm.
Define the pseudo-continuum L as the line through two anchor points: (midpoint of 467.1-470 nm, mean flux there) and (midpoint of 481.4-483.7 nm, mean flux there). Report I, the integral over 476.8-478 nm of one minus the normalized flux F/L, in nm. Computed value 0.068 nm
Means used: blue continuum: 0.801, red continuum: 1.01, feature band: 0.878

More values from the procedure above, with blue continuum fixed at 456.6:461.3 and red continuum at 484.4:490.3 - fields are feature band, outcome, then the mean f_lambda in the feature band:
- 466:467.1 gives 0.03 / 0.754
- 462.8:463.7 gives 0.23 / 0.552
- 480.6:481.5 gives 0.03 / 0.889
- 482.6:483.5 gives -0.09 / 1.03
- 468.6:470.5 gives -0.05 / 0.826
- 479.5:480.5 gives 0.07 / 0.853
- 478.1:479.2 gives -0.04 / 0.928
